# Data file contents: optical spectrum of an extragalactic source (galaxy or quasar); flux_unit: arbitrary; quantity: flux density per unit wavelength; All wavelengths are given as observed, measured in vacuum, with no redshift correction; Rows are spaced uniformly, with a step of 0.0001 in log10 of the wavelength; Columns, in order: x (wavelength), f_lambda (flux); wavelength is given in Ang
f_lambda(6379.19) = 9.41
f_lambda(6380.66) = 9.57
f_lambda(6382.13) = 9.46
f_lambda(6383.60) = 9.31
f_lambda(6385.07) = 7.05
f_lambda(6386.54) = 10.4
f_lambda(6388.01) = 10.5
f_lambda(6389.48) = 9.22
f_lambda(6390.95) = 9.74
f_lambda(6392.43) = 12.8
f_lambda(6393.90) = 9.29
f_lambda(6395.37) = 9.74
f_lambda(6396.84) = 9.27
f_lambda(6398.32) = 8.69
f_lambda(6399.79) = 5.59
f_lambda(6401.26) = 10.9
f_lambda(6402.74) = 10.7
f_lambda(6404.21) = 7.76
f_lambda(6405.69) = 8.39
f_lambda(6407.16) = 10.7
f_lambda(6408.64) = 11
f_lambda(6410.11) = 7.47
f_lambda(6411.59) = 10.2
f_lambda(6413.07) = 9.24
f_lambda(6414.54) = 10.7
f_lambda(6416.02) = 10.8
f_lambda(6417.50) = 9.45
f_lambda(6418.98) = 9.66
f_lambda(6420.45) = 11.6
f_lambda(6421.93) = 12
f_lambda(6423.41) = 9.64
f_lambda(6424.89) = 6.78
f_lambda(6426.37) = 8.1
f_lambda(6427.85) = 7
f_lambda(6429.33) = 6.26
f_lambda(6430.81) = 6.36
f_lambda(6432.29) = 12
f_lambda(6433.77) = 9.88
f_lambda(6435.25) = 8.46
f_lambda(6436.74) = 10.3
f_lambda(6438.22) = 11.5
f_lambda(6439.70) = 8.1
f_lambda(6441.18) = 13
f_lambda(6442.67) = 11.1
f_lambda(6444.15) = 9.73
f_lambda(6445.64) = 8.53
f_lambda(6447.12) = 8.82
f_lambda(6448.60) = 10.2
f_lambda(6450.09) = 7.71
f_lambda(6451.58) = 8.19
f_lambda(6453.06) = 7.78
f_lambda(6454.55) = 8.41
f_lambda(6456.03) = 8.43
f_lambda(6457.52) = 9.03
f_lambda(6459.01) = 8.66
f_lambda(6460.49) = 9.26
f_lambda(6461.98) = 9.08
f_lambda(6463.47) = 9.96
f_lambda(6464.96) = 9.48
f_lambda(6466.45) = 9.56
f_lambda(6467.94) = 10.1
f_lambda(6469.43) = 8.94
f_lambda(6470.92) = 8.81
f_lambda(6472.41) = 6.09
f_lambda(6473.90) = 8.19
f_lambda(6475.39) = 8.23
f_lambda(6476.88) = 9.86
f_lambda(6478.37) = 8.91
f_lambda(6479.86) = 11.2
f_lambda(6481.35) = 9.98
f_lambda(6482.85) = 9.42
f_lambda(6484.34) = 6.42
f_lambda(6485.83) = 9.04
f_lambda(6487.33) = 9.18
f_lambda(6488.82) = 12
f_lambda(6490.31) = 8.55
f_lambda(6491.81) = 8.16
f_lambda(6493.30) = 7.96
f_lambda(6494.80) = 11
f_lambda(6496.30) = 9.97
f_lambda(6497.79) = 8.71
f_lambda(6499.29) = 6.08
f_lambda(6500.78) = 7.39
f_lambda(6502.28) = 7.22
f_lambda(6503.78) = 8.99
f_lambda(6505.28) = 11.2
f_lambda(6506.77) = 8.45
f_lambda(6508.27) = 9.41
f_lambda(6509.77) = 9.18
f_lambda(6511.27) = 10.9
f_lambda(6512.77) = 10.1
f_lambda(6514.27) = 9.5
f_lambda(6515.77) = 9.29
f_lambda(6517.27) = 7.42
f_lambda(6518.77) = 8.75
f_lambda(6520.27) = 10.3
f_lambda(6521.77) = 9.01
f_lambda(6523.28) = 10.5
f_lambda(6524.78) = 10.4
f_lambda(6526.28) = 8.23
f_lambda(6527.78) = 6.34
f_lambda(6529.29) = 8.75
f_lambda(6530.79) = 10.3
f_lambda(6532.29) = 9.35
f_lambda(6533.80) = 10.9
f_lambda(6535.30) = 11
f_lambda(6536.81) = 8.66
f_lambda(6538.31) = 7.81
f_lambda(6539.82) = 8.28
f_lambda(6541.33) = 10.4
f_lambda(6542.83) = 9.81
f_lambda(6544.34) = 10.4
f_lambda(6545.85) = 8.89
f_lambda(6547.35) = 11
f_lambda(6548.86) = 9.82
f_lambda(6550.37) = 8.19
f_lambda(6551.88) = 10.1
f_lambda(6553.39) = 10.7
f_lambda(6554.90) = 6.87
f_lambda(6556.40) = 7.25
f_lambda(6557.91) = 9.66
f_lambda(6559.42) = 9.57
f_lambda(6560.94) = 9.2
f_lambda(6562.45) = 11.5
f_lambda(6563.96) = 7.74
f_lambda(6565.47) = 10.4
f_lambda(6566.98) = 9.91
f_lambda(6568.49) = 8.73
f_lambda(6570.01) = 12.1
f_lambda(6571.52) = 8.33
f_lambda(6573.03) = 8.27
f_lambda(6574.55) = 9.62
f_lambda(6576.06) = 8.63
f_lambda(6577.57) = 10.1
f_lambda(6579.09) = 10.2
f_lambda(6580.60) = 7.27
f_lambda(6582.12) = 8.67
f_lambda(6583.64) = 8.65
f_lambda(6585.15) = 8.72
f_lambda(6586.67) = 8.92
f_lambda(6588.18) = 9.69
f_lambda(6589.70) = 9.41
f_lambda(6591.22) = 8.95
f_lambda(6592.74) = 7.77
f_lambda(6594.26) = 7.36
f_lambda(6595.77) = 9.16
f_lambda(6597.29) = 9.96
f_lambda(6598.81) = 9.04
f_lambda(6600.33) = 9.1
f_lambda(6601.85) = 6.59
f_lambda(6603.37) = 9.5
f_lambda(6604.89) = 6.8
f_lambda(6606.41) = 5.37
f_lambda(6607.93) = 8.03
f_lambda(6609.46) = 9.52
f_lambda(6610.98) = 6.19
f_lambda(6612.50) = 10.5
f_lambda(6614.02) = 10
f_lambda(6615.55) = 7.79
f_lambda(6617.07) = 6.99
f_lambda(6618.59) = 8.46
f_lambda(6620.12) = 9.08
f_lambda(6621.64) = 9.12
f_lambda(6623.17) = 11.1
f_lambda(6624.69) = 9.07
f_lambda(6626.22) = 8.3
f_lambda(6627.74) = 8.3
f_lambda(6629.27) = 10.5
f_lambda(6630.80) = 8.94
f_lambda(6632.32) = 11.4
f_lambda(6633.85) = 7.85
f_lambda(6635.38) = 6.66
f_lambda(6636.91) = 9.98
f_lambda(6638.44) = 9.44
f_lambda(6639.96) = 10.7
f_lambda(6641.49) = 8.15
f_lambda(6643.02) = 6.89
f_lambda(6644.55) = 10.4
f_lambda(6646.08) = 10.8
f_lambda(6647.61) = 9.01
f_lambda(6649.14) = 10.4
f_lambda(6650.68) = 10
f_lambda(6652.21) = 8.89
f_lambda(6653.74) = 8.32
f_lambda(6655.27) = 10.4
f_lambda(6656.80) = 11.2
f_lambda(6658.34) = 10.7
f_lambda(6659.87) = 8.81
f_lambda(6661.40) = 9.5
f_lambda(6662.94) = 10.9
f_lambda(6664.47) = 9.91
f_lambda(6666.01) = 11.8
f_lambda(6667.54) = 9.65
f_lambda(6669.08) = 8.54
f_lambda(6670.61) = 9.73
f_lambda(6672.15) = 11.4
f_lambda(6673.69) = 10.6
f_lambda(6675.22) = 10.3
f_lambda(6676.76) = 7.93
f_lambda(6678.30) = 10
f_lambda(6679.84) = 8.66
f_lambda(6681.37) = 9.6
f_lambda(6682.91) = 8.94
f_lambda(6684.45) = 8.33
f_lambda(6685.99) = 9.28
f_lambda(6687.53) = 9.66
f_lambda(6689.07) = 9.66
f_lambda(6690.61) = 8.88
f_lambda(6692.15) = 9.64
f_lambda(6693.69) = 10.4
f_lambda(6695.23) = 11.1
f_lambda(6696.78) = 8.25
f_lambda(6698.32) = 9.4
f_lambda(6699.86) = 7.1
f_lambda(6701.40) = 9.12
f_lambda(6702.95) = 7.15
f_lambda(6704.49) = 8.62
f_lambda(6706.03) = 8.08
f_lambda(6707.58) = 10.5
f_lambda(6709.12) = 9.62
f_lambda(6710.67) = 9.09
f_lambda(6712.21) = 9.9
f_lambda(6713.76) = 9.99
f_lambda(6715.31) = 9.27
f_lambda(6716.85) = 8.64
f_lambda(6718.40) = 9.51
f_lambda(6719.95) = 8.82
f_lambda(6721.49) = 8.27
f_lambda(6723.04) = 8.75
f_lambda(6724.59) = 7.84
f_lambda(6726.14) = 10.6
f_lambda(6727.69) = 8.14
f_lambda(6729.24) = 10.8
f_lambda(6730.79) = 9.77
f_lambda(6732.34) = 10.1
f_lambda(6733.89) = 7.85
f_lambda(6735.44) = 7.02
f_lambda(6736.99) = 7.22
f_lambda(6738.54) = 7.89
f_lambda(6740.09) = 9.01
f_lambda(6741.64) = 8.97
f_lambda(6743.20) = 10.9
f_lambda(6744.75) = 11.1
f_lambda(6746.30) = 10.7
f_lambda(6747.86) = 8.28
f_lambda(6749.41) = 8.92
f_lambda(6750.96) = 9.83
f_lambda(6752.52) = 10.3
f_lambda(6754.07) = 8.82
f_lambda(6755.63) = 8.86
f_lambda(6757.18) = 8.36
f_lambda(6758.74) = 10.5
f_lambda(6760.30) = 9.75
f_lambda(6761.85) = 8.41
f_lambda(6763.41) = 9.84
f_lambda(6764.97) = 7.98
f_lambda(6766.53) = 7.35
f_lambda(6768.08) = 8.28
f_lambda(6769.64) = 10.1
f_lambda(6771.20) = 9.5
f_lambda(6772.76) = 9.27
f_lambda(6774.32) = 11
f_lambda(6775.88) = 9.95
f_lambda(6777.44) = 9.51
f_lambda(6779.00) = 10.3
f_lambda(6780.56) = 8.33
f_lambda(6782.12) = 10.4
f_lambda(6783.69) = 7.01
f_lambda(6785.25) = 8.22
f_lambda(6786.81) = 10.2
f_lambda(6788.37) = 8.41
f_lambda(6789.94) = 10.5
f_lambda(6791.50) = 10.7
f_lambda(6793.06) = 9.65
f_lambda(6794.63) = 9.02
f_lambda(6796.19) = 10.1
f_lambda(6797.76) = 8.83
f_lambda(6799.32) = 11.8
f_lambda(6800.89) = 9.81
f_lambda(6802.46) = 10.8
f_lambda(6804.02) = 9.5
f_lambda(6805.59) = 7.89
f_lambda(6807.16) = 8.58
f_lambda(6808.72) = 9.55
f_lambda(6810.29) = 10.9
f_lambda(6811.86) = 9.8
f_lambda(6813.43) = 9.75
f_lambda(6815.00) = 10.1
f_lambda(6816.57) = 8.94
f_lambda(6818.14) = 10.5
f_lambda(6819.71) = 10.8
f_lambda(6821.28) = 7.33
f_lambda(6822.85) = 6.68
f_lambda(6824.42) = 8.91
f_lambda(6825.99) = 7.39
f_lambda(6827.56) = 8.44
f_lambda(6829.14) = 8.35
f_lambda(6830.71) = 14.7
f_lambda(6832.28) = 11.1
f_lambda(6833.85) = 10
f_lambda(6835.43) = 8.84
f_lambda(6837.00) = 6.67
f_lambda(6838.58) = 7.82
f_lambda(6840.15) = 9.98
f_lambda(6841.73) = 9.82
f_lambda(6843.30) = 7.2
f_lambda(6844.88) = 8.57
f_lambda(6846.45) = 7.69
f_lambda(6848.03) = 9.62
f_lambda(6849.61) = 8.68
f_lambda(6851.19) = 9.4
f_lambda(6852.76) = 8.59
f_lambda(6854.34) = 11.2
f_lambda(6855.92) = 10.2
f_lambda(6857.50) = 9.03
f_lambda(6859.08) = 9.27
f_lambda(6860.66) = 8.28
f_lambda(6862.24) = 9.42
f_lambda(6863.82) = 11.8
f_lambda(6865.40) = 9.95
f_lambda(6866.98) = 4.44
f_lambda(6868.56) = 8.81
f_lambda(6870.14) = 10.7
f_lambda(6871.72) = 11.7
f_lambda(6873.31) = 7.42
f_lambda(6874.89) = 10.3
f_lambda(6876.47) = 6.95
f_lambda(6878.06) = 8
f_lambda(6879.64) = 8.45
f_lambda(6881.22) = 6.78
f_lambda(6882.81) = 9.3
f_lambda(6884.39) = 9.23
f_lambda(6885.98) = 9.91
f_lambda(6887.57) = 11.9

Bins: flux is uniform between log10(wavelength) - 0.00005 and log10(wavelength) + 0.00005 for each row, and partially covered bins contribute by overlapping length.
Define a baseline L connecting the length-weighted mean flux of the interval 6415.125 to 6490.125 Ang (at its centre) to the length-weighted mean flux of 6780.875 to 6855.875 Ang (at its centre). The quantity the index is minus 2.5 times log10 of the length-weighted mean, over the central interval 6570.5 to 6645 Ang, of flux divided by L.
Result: 0.06 mag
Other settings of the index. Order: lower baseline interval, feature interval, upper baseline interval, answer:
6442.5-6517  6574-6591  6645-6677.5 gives 0.06 mag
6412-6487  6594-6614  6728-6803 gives 0.12 mag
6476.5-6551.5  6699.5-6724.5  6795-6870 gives 0.04 mag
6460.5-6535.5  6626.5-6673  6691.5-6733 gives -0.05 mag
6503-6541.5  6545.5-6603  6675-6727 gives 0.02 mag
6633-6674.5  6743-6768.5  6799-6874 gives 0.02 mag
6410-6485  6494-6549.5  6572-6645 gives -0.03 mag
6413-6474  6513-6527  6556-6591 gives -0.01 mag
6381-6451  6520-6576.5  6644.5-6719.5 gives 0.01 mag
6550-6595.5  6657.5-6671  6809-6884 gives -0.10 mag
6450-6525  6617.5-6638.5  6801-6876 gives 0.00 mag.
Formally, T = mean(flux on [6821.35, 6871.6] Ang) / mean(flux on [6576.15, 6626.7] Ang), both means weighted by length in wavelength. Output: 1.05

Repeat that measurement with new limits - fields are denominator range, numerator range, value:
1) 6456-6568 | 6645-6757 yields 1.02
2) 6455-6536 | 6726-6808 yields 1.02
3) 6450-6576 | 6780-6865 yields 1.02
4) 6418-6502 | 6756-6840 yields 1.03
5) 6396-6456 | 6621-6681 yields 1.03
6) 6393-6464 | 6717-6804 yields 1.00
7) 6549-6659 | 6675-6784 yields 1.01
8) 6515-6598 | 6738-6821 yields 1.03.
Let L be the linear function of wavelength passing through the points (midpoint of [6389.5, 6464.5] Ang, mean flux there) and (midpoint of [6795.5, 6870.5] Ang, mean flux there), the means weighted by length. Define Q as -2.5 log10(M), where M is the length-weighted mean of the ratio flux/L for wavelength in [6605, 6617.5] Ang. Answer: 0.17 mag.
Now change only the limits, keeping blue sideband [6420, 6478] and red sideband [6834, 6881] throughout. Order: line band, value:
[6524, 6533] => 0.02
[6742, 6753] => -0.11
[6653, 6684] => -0.10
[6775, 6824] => -0.06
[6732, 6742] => 0.10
